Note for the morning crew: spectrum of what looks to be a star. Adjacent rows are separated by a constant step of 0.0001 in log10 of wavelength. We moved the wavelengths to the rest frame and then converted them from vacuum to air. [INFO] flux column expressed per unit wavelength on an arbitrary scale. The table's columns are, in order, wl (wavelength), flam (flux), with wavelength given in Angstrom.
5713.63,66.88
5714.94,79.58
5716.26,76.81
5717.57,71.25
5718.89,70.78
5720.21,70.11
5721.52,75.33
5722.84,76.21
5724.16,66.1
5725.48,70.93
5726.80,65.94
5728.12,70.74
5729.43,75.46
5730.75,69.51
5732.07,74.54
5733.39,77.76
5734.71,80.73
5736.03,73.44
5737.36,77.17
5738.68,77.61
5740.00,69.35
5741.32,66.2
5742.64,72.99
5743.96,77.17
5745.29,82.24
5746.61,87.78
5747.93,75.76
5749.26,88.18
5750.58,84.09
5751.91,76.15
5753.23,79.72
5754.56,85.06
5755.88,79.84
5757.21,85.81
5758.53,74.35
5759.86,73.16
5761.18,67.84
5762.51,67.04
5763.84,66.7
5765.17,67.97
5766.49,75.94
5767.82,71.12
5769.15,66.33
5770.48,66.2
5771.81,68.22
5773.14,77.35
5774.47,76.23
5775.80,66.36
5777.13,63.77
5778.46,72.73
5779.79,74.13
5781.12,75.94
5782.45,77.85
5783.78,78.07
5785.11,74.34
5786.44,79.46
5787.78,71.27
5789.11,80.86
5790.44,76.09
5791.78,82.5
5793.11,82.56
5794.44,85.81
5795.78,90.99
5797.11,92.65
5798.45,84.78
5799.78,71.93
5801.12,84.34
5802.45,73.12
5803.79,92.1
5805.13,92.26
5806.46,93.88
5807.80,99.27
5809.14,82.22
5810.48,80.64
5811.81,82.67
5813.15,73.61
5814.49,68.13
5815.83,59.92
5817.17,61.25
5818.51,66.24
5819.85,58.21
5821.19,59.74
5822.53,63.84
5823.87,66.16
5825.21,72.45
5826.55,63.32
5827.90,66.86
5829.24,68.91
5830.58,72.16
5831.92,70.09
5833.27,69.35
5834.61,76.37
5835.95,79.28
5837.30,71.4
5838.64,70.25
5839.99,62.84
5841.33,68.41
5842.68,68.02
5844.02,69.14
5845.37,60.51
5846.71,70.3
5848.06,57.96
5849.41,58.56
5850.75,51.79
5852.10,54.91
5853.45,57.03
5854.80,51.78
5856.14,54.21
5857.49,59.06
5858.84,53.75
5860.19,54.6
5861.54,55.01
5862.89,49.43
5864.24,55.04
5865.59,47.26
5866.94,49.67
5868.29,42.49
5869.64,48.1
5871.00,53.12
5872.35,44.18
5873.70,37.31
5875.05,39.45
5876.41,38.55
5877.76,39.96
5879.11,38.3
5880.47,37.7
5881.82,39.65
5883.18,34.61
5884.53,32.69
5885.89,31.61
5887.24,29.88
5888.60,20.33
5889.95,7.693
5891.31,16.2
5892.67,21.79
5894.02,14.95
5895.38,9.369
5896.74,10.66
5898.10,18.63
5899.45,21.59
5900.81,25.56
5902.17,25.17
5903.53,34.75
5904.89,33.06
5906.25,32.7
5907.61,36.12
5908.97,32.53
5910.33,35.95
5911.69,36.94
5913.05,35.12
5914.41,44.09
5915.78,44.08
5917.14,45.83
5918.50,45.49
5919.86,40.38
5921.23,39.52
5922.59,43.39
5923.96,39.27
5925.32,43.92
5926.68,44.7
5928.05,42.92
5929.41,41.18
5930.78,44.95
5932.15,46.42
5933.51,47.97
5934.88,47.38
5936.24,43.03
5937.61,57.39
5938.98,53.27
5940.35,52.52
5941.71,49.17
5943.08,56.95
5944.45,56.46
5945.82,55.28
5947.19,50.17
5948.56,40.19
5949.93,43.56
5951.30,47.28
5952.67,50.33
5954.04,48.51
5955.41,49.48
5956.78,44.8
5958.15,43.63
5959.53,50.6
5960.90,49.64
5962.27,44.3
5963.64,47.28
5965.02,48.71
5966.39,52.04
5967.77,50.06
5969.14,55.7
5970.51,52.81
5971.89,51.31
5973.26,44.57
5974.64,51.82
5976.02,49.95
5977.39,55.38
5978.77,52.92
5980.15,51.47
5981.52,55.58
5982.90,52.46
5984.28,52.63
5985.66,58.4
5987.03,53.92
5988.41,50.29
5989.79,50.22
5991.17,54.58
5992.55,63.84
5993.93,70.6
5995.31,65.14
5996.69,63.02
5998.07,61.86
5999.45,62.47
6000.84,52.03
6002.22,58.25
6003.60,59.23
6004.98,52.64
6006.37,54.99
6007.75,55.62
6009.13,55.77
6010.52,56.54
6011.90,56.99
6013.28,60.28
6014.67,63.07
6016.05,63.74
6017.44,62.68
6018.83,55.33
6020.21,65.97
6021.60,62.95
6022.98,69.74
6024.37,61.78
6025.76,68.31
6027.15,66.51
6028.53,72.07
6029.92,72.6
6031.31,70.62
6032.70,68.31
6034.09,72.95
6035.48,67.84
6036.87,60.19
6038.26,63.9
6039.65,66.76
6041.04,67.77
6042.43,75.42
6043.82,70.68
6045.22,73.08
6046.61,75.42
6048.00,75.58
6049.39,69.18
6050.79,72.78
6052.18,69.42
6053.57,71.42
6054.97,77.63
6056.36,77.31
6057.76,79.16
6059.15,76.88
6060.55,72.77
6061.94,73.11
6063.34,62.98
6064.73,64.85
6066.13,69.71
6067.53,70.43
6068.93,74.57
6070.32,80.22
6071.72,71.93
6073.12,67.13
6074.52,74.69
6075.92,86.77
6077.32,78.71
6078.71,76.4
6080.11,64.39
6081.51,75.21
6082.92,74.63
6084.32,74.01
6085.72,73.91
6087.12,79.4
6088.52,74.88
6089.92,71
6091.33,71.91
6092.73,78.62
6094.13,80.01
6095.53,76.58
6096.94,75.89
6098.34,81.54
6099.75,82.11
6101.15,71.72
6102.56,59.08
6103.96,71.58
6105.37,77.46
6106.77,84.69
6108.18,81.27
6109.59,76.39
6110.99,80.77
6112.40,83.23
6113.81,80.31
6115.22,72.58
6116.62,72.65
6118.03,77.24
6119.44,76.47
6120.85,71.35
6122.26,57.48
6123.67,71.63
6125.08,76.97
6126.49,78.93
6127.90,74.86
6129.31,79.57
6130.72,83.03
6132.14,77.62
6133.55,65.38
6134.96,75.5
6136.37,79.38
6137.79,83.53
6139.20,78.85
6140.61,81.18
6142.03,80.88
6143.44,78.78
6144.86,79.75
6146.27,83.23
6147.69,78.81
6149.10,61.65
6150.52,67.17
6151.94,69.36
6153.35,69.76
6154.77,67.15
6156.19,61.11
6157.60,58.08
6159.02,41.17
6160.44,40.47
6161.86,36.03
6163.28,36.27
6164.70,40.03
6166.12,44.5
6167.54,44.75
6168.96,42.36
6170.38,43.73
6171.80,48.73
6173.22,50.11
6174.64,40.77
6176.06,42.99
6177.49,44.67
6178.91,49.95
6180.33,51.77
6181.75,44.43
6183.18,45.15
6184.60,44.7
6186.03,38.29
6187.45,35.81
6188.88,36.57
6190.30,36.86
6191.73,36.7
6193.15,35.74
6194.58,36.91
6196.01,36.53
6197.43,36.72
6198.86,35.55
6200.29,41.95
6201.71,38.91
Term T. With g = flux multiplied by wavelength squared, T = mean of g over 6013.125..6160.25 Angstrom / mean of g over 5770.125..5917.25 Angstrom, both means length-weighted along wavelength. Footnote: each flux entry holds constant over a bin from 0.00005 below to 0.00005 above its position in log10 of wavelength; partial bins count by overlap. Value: 1.38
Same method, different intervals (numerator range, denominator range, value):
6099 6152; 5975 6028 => 1.35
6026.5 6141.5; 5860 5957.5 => 1.97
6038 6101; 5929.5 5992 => 1.52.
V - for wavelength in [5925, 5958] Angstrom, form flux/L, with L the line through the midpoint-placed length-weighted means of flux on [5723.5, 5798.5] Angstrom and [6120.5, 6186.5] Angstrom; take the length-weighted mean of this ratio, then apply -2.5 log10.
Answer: 0.39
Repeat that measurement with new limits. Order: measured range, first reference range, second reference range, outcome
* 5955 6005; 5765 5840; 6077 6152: 0.37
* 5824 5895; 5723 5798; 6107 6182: 0.39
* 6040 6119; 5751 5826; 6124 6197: -0.22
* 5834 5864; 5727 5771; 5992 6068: 0.17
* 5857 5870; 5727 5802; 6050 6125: 0.42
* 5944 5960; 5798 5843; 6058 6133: 0.47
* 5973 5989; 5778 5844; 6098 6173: 0.33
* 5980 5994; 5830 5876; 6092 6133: 0.22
